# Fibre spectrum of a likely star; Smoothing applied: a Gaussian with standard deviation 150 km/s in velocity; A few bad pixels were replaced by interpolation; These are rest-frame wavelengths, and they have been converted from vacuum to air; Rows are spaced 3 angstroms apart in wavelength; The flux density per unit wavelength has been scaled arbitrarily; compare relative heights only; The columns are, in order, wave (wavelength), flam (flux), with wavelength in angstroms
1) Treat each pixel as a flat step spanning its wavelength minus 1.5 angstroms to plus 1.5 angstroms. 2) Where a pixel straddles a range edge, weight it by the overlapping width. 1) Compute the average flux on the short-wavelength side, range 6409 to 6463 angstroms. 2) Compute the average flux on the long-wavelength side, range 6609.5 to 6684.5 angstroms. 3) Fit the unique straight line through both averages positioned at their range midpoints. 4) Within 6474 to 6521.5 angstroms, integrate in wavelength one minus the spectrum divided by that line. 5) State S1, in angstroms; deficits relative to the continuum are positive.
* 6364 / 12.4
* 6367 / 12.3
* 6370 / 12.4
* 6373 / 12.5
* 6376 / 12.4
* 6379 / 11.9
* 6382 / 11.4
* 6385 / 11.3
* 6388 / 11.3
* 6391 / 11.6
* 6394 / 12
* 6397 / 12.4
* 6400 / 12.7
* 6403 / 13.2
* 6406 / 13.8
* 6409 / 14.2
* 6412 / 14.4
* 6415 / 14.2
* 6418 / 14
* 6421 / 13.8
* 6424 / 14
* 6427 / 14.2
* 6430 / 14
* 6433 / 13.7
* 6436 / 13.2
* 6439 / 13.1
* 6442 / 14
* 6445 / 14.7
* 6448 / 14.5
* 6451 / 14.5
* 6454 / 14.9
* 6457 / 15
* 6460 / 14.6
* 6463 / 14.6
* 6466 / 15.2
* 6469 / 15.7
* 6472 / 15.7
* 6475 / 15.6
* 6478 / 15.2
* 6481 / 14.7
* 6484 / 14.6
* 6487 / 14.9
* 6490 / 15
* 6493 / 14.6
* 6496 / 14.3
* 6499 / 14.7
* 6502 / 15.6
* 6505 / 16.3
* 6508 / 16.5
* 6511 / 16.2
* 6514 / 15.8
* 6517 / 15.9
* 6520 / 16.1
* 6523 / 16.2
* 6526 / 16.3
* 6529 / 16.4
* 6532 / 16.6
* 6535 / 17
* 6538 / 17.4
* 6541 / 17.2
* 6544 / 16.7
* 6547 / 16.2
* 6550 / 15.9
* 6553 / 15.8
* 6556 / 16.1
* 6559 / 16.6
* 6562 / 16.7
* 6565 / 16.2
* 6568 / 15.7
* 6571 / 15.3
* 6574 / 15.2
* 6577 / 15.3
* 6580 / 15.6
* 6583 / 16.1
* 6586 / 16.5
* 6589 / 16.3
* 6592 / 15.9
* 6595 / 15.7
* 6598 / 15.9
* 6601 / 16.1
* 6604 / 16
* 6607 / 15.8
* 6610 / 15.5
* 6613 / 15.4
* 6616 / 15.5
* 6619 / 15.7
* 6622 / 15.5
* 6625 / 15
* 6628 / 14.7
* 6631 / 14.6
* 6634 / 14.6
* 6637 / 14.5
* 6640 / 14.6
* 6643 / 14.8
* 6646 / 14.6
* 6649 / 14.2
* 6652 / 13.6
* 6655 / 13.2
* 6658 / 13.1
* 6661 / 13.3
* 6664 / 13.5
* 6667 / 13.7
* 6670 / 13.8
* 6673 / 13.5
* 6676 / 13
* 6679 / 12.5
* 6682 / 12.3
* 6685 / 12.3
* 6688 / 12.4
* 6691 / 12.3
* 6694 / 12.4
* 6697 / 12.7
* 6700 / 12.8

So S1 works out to -4.0 angstroms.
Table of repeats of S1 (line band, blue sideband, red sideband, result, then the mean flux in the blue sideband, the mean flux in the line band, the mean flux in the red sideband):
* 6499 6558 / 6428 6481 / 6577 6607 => -3.7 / 14.6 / 16.3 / 16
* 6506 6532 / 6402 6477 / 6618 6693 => -3.8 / 14.4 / 16.2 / 13.8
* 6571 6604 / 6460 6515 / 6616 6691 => -3.2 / 15.3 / 15.8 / 13.9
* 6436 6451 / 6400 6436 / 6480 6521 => 0.3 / 13.9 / 14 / 15.4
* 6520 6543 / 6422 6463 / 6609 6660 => -3.7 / 14.2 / 16.7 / 14.6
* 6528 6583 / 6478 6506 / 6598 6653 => -4.4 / 15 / 16.2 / 15.1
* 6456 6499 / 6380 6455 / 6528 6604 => -1.4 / 13.4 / 15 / 16.2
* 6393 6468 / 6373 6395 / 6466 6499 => -3.9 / 11.7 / 14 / 15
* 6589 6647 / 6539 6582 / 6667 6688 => -3.2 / 16.1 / 15.3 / 12.9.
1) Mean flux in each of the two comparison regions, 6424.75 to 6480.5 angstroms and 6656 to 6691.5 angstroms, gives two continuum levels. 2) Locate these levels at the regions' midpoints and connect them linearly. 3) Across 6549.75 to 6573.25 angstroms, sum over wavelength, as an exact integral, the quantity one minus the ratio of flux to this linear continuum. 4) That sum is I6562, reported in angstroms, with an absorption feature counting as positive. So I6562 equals -3.8 angstroms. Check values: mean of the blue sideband 14.6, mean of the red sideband 13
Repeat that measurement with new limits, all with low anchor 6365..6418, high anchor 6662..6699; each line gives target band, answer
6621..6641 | -3.03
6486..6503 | -2.82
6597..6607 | -2.48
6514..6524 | -2.58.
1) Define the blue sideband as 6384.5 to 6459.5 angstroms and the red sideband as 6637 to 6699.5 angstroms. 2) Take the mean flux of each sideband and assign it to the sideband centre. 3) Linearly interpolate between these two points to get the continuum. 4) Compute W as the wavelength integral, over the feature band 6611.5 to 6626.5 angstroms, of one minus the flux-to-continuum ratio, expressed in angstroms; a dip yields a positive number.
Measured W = -2.30 angstroms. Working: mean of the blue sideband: 13.6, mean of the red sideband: 13.3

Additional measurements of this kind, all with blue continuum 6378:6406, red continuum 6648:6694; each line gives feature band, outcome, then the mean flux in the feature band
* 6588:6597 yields -2.2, 15.9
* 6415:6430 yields -2.3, 14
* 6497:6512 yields -4.0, 15.8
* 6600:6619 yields -4.2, 15.7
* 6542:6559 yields -4.8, 16.2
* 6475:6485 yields -2.1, 15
